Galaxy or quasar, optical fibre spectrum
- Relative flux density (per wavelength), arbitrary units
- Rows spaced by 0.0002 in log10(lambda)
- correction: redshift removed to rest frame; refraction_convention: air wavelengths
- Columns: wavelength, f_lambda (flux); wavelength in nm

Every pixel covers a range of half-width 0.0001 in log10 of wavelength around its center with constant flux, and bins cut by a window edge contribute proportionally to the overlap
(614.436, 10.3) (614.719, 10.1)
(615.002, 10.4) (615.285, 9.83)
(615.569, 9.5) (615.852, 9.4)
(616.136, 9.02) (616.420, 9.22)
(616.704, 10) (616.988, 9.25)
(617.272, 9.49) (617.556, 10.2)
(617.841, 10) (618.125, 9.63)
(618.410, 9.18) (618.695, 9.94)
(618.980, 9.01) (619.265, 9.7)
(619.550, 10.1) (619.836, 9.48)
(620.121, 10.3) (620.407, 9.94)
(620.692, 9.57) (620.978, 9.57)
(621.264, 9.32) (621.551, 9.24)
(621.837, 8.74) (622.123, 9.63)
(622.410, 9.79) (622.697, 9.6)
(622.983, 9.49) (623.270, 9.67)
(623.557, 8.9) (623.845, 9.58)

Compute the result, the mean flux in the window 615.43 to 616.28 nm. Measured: 9.31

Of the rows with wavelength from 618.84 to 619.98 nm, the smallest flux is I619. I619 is 9.01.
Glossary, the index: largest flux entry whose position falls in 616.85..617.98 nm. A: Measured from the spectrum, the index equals 10.2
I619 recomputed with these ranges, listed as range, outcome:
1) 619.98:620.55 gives 9.94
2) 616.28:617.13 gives 9.22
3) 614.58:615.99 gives 9.4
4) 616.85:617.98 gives 9.25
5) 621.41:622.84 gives 8.74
